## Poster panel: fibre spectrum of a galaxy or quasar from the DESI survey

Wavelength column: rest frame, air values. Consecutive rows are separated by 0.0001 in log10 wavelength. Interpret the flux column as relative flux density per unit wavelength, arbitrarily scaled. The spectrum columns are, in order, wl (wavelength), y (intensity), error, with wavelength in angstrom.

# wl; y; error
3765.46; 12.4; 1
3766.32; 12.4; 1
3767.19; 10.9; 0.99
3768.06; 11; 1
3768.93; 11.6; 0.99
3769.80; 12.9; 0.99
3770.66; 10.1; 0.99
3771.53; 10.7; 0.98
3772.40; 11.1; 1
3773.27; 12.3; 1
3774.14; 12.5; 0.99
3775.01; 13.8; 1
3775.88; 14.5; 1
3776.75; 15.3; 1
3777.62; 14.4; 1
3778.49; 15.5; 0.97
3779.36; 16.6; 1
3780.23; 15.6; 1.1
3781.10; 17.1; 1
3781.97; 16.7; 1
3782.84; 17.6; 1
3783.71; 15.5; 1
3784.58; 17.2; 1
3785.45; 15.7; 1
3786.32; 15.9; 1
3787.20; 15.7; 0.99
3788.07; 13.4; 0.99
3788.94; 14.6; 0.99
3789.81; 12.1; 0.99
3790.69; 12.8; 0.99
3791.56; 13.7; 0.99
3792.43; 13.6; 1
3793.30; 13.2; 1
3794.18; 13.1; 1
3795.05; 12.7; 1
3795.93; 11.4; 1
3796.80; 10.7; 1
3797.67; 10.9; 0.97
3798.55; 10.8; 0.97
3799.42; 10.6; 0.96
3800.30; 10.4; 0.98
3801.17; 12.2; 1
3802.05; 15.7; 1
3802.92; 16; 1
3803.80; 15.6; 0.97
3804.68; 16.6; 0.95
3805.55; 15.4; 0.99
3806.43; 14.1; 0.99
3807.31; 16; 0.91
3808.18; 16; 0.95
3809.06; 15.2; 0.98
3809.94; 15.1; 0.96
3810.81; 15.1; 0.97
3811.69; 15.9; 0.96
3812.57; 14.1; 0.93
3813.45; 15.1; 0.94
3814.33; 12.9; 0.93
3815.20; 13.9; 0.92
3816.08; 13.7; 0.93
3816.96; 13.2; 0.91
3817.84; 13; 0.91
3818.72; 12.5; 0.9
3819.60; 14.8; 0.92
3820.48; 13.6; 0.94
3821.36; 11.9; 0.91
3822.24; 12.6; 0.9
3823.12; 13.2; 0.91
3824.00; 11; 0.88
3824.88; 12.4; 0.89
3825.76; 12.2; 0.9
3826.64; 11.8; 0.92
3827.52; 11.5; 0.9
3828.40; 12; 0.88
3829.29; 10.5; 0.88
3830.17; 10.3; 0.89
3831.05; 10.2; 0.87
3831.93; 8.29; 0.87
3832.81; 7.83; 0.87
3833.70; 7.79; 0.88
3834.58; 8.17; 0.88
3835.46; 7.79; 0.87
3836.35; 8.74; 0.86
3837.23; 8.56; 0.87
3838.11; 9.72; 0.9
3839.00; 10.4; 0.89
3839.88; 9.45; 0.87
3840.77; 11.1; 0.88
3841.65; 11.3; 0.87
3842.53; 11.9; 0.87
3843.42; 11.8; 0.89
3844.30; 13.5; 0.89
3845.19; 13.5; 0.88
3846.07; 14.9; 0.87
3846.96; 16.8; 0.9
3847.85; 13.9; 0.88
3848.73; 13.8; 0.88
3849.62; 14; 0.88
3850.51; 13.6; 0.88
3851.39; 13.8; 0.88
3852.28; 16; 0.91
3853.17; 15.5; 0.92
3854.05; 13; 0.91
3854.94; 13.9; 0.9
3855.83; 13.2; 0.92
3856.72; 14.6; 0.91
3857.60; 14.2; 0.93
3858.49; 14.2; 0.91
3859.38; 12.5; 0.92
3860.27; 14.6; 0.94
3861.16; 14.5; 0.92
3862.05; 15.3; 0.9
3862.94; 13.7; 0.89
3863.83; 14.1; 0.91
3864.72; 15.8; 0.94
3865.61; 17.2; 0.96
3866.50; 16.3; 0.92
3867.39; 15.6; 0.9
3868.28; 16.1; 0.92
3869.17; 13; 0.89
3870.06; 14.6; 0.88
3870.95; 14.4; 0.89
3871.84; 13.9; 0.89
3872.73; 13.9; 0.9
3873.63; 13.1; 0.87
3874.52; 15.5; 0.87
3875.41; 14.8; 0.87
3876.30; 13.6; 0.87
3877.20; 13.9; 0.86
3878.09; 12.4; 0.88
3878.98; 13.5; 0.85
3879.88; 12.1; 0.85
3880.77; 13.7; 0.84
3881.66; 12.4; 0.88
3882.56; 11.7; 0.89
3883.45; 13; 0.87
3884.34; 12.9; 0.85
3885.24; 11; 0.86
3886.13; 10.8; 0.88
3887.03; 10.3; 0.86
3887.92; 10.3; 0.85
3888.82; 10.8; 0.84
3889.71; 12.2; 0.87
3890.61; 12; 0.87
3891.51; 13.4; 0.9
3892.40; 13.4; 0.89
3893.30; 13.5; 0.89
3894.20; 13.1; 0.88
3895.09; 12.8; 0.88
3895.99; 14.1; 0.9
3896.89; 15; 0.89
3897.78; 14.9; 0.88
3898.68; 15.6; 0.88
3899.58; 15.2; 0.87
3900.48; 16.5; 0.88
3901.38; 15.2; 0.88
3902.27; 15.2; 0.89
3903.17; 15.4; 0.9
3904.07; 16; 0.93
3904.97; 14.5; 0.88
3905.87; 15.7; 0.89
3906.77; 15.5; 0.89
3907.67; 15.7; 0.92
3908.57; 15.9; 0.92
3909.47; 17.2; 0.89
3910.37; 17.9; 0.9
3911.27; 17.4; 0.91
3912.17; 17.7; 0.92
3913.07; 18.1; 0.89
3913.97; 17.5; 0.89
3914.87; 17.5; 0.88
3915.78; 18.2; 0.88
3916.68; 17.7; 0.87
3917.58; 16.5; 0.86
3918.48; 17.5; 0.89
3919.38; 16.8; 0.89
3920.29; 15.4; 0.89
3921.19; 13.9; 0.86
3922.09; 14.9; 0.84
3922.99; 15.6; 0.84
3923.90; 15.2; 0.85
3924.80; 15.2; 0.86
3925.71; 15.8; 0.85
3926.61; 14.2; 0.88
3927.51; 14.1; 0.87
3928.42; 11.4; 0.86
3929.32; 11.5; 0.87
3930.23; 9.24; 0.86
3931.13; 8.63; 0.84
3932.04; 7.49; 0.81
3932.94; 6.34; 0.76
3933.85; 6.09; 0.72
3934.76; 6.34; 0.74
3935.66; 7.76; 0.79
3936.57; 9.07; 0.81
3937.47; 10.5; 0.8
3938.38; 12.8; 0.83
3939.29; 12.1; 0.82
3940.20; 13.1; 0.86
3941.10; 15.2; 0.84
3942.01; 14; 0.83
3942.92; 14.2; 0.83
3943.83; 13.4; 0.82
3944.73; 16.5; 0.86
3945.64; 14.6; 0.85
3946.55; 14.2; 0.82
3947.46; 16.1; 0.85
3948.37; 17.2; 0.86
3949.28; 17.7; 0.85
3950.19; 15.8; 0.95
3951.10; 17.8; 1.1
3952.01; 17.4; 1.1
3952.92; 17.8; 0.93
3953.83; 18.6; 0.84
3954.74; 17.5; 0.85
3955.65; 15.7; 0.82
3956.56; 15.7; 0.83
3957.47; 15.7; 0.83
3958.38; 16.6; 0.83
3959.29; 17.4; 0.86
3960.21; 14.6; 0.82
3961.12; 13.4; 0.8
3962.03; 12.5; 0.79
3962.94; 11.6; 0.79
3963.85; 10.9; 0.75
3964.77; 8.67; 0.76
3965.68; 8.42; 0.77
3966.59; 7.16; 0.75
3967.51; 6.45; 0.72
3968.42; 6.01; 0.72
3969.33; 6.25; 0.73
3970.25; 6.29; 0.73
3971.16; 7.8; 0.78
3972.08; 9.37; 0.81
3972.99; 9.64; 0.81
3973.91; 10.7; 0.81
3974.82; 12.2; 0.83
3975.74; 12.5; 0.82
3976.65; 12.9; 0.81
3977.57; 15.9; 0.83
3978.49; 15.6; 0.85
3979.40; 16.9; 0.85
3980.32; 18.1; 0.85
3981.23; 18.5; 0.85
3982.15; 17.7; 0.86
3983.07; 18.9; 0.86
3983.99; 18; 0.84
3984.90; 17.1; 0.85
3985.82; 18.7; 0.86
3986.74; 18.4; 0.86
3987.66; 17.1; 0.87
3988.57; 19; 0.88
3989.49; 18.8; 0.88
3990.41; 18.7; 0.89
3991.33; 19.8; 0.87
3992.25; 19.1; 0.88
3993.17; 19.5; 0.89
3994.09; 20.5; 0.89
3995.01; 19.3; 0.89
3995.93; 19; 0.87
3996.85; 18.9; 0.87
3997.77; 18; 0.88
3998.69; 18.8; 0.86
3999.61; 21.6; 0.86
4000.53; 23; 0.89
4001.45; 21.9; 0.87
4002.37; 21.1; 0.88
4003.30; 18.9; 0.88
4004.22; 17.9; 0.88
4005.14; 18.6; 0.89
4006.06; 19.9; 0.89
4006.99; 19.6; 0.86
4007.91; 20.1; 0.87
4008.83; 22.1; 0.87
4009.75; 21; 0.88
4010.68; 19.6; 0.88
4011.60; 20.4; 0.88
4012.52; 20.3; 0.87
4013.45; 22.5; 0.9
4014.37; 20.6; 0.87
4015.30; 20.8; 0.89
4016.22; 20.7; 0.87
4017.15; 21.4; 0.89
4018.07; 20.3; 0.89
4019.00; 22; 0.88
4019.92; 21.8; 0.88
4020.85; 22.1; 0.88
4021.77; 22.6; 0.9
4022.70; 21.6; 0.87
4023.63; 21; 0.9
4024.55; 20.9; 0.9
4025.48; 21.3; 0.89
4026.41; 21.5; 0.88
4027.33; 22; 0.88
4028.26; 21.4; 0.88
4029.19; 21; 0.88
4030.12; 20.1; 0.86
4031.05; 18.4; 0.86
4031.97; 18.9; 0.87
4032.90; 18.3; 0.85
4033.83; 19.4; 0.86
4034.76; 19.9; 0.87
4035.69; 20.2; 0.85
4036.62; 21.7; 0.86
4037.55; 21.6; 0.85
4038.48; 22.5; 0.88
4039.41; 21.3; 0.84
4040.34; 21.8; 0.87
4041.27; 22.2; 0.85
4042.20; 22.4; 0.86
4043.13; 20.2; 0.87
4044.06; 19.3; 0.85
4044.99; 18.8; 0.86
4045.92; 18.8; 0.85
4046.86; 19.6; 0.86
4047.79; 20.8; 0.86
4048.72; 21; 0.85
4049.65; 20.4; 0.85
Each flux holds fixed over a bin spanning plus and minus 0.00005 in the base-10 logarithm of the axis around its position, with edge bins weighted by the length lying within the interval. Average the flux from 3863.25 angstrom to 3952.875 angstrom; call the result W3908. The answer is 14.1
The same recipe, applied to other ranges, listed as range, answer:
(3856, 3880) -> 14.4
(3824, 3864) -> 12.2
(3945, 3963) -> 16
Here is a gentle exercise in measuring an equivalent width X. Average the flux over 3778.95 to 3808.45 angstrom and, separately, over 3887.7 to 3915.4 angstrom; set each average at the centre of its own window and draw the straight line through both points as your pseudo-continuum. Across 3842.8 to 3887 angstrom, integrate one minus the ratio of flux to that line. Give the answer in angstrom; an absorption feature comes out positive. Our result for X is 2.6 angstrom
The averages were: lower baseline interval 14.3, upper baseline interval 15.1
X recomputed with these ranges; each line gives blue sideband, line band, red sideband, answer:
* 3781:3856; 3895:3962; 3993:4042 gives 9.73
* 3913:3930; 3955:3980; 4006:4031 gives 8.66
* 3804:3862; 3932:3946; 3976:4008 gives 4.56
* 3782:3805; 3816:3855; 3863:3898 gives 4.79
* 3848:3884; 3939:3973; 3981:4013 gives 8.44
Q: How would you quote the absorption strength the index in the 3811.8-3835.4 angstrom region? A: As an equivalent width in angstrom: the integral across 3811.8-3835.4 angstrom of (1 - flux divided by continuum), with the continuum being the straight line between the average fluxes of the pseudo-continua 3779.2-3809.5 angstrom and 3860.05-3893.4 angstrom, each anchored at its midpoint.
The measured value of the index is 3.6 angstrom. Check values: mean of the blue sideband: 14.3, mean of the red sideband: 13.5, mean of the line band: 11.9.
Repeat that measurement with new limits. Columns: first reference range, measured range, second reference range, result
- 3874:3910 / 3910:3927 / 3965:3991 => -3.4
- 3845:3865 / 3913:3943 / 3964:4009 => 4.1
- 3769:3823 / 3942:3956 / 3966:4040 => 0.7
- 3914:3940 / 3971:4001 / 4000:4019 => 2.3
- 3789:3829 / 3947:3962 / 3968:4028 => 0.6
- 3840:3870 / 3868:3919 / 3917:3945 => -4.5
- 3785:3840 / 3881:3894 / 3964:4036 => 2.4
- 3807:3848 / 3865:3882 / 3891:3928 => -0.2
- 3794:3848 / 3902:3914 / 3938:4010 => -1.7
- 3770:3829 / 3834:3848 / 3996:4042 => 3.6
